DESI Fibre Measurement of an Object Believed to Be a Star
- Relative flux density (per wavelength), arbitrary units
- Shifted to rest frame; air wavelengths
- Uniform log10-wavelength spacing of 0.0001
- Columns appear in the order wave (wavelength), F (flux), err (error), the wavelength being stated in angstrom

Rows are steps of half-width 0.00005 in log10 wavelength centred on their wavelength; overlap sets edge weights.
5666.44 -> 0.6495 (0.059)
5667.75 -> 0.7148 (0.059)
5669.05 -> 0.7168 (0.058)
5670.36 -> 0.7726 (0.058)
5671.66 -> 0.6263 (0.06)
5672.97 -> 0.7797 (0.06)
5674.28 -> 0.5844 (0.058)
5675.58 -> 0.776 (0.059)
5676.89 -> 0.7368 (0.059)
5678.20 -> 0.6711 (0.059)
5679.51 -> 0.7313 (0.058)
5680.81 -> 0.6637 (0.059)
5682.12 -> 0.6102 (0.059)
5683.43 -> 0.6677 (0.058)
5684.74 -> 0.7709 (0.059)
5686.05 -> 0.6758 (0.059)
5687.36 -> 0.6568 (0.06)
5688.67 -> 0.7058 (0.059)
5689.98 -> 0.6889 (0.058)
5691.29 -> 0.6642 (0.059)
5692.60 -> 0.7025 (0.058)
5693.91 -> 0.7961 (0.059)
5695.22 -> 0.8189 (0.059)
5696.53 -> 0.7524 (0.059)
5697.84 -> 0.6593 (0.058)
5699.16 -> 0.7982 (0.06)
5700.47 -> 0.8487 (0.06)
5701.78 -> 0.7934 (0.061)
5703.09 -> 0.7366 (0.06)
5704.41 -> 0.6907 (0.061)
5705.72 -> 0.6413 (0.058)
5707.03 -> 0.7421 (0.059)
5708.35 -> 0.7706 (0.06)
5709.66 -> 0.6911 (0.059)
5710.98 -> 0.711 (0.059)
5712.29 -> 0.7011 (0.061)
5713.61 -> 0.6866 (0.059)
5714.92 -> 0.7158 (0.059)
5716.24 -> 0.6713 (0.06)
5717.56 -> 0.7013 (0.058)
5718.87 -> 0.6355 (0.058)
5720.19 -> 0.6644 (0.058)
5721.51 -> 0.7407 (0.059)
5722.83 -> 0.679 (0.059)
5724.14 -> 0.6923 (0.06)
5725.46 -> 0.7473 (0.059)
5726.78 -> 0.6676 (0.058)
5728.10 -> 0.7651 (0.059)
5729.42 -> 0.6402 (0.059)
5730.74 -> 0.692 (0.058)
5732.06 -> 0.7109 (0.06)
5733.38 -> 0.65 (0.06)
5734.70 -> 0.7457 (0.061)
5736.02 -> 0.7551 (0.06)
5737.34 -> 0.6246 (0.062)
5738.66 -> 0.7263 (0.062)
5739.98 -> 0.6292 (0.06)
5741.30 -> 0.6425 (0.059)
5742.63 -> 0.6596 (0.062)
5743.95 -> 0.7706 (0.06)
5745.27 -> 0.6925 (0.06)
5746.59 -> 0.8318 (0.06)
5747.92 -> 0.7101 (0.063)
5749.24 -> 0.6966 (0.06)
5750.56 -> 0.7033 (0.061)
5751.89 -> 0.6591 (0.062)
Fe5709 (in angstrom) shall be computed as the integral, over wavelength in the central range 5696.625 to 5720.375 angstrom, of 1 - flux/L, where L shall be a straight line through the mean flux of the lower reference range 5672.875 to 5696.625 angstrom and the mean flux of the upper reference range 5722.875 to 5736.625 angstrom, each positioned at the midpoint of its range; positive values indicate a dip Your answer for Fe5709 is -0.4 angstrom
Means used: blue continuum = 0.705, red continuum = 0.705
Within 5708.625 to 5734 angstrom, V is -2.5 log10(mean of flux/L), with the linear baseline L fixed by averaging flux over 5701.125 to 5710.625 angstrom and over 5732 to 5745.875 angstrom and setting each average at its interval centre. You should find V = 0.02 mag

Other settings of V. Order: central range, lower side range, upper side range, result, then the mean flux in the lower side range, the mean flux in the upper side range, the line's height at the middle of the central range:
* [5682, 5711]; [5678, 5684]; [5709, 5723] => -0.070 mag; 0.669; 0.691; 0.679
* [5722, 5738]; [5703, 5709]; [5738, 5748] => 0.018 mag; 0.714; 0.708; 0.71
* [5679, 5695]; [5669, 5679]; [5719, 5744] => 0.009 mag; 0.707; 0.692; 0.704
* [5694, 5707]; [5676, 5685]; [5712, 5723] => -0.092 mag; 0.691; 0.688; 0.69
